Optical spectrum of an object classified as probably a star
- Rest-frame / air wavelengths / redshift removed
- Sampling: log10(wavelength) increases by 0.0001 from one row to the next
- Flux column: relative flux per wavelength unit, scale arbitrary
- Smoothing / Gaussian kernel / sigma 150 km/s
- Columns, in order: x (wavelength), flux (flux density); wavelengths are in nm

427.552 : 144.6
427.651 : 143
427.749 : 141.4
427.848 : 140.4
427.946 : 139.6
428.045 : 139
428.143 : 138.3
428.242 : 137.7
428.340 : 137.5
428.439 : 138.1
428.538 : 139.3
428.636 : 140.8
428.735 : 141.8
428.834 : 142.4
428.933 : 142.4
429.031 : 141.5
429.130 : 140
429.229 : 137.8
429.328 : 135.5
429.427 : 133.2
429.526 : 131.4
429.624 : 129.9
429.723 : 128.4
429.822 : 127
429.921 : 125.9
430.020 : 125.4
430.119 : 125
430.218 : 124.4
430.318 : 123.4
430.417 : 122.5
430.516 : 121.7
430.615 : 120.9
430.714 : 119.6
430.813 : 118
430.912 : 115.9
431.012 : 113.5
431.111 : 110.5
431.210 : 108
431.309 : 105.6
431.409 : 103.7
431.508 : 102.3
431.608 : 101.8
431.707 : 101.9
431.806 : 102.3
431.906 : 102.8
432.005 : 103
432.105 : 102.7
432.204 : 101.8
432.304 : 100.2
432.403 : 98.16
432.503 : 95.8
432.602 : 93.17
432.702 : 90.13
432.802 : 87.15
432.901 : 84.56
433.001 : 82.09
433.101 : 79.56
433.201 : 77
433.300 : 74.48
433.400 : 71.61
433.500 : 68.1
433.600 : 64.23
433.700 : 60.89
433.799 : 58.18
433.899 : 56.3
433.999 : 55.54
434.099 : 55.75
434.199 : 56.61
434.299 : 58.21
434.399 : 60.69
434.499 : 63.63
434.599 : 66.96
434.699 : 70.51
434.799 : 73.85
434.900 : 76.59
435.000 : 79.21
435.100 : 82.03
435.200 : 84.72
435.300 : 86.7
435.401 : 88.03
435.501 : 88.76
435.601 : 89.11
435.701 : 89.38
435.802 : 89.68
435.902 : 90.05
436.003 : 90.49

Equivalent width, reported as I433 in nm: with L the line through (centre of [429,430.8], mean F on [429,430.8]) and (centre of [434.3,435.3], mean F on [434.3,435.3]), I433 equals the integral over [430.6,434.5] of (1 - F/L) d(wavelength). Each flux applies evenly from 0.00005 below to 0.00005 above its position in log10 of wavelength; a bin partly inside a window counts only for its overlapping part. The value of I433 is 0.454 nm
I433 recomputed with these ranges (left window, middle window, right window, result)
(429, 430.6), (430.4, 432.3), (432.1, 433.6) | -0.03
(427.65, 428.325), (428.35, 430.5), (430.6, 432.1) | -0.12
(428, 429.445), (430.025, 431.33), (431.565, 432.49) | -0.01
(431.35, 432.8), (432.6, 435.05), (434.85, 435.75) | 0.58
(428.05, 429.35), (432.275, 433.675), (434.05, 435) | 0.05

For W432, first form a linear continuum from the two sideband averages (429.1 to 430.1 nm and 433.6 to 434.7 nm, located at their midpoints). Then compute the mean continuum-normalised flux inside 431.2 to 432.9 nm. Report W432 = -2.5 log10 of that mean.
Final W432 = -0.08 mag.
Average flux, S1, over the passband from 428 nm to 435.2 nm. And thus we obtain 103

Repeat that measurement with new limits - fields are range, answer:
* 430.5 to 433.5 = 98.9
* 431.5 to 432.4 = 102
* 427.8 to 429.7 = 138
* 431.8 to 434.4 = 79.2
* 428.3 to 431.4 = 128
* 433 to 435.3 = 68.7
